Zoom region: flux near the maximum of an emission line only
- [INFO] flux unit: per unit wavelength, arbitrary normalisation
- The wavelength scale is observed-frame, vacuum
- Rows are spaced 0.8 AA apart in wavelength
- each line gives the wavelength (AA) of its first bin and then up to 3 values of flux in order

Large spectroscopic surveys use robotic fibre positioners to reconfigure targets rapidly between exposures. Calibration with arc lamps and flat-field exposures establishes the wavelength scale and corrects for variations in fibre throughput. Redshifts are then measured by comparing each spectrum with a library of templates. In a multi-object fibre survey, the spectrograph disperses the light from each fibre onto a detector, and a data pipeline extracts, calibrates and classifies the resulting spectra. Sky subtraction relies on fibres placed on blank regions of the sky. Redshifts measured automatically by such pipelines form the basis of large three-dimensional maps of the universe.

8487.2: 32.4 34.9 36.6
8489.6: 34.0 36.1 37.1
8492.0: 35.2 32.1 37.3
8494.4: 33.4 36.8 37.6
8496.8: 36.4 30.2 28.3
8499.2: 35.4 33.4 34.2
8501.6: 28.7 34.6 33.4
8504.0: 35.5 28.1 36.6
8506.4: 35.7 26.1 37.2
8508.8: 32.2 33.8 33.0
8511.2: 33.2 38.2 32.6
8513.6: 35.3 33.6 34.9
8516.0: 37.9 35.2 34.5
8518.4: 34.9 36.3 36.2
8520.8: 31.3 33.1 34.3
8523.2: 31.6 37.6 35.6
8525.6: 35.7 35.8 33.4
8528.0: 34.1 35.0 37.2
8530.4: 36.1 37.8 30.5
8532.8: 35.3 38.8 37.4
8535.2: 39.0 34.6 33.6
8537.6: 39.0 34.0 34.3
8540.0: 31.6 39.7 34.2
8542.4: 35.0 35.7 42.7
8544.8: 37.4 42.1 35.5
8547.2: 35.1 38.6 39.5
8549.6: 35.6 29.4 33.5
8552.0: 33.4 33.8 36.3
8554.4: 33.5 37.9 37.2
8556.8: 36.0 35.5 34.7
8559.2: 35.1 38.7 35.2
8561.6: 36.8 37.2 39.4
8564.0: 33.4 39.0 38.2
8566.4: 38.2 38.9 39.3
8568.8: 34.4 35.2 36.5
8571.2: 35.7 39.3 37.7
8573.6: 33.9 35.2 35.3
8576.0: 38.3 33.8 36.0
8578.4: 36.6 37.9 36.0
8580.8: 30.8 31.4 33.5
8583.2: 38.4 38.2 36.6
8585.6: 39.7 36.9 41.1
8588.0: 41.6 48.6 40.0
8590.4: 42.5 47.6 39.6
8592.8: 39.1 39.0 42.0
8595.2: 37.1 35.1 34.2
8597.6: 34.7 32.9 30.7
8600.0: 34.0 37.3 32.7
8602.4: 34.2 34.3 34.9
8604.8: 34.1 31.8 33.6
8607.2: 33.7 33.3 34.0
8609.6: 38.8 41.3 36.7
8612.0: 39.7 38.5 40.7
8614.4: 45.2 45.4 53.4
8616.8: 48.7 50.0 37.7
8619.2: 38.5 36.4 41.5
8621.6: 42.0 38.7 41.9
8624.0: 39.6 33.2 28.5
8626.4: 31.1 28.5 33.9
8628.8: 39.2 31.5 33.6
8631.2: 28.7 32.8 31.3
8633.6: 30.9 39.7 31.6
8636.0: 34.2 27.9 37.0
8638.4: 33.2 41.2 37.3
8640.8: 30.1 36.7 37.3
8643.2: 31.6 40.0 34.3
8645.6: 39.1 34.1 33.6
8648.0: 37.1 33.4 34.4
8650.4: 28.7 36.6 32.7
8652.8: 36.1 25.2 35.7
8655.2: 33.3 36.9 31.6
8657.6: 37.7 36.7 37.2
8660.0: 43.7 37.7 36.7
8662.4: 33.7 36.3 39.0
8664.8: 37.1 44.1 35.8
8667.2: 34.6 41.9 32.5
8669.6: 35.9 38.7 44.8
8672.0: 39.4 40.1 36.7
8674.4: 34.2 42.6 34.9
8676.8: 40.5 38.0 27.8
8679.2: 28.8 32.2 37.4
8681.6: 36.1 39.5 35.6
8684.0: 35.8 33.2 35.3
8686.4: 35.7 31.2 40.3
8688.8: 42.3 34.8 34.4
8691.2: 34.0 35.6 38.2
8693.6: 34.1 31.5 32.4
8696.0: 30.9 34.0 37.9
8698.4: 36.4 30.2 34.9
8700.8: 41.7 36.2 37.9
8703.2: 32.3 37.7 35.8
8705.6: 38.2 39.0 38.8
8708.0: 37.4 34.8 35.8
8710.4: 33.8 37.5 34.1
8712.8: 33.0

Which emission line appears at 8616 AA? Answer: [N II] 6583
